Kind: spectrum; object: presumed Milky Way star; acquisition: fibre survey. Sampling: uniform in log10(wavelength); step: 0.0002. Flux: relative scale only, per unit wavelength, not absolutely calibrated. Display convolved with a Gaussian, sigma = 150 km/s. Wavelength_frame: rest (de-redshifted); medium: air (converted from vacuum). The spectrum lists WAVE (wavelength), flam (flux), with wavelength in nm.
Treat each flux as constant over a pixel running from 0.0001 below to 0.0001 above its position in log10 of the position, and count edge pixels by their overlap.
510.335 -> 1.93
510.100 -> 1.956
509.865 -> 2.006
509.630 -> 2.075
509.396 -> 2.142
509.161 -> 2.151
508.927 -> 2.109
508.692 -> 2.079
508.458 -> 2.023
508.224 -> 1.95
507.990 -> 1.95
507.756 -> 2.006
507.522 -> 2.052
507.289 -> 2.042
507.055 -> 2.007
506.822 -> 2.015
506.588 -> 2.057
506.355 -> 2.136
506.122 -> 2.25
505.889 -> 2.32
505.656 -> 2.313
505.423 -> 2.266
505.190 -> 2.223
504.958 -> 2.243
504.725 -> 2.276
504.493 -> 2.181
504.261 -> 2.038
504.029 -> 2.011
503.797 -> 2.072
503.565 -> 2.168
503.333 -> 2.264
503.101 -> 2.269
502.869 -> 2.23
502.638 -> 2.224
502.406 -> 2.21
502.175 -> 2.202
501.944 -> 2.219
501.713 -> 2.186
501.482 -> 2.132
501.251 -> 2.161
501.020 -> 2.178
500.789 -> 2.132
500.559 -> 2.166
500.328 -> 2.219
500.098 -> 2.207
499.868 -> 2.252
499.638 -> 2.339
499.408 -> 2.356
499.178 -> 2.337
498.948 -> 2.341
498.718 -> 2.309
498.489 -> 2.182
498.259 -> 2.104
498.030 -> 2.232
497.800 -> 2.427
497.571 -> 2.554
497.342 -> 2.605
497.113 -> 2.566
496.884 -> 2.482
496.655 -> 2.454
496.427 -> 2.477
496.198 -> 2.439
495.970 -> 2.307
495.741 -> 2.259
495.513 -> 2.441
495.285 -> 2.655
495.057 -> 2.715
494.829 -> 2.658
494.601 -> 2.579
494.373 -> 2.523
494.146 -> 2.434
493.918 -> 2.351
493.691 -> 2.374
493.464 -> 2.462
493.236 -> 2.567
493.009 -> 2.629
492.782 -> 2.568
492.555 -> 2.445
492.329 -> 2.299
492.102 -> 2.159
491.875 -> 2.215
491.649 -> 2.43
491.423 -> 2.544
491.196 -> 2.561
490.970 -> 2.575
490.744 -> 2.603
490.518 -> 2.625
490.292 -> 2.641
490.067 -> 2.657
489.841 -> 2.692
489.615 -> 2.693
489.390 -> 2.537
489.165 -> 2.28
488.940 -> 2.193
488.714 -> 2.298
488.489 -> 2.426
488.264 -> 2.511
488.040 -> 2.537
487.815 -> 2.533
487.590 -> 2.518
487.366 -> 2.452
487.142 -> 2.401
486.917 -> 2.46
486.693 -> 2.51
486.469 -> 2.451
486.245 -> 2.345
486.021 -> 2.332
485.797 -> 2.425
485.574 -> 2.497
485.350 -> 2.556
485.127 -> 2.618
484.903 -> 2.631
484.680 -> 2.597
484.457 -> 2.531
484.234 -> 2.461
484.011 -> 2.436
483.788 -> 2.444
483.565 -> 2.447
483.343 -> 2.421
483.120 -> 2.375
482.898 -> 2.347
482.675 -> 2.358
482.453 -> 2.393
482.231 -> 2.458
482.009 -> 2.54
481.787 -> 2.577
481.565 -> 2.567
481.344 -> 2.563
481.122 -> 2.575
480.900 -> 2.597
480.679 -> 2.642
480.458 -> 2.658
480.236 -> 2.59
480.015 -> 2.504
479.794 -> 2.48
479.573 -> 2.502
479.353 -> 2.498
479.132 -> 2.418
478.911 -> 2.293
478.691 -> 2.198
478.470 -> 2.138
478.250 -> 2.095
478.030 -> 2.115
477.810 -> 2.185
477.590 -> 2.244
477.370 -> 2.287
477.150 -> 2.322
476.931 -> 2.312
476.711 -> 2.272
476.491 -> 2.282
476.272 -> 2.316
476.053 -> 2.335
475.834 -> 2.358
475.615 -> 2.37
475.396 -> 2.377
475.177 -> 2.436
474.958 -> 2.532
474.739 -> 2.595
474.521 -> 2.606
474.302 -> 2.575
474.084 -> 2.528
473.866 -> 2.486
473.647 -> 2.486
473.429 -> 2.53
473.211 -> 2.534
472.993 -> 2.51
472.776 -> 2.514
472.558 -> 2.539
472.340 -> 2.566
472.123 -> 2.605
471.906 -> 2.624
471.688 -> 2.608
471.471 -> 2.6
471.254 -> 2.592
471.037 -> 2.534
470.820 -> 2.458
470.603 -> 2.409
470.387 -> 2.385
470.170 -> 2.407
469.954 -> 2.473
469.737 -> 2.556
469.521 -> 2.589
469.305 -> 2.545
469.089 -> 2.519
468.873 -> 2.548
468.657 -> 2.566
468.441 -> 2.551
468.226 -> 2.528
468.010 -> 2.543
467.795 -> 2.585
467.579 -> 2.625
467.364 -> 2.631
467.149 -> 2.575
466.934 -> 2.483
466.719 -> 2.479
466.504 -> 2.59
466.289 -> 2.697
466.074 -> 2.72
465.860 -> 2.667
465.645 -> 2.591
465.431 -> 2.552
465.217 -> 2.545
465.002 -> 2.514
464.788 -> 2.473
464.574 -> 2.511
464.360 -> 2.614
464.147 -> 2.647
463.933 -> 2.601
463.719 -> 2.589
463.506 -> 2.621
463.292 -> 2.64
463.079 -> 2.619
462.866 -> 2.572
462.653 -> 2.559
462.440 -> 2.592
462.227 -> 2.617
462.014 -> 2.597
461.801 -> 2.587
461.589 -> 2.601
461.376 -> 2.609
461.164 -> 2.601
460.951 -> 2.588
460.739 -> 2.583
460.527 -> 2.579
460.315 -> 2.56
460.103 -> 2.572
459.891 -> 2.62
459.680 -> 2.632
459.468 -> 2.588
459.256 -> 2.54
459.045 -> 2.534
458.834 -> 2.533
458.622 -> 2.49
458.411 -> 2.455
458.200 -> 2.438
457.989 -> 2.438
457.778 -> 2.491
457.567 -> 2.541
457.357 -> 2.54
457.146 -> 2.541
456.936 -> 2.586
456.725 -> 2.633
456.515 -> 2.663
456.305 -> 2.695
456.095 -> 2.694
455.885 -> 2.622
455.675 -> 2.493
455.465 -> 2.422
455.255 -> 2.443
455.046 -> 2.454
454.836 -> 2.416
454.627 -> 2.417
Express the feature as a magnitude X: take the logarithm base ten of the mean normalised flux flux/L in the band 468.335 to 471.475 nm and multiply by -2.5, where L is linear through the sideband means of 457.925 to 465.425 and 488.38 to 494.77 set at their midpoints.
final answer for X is 0.01 mag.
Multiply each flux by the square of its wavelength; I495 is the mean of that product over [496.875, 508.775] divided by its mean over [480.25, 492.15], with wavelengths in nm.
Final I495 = 0.95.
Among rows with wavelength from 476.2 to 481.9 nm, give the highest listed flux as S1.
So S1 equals 2.658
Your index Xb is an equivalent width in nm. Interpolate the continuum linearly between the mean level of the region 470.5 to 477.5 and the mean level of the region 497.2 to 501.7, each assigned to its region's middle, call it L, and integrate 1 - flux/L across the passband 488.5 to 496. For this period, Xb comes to -0.50 nm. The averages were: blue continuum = 2.47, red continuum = 2.27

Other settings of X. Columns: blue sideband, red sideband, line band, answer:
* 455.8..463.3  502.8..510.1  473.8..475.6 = -0.035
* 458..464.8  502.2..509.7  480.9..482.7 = -0.063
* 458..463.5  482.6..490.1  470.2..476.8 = 0.015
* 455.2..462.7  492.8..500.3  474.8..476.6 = 0.053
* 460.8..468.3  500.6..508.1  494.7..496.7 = -0.110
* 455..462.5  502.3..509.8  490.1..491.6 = -0.142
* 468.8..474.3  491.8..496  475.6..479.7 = 0.098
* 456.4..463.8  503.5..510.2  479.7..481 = -0.092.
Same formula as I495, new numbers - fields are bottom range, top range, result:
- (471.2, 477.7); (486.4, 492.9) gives 1.07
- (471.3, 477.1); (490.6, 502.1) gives 1.05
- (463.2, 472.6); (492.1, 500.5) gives 1.06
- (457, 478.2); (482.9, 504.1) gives 1.06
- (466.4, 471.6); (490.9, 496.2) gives 1.08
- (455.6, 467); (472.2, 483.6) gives 1.01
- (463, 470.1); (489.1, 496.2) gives 1.08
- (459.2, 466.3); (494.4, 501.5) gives 1.06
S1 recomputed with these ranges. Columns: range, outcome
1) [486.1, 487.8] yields 2.518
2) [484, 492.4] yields 2.693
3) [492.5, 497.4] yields 2.715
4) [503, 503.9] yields 2.269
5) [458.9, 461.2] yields 2.632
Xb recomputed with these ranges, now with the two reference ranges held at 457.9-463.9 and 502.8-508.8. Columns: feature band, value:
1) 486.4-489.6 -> -0.192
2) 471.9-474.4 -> -0.089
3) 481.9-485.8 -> -0.216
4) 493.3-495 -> -0.188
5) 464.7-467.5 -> -0.066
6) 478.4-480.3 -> -0.011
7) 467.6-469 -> -0.033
